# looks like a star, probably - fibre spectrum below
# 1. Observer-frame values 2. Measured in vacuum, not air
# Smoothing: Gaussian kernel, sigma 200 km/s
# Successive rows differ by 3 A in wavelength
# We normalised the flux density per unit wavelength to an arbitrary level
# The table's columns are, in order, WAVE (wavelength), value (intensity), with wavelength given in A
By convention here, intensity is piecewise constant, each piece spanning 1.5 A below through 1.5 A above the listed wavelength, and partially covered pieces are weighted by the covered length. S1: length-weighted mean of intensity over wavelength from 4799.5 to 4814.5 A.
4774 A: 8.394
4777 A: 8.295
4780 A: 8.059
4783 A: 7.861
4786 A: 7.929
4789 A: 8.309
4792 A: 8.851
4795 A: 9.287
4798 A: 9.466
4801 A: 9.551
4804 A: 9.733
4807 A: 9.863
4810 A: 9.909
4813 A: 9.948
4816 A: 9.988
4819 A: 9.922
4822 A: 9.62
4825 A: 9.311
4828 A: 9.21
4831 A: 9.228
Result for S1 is 9.8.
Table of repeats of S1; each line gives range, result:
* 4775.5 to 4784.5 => 8.07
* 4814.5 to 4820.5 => 9.96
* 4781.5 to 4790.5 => 8.03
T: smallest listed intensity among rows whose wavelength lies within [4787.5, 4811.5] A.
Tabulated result 8.309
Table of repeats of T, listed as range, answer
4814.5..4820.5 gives 9.922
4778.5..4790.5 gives 7.861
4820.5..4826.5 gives 9.311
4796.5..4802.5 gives 9.466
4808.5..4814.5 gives 9.909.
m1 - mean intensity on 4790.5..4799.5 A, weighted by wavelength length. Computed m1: 9.2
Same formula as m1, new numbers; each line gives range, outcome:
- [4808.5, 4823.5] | 9.88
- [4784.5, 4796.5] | 8.59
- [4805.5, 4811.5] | 9.89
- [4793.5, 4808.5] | 9.58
